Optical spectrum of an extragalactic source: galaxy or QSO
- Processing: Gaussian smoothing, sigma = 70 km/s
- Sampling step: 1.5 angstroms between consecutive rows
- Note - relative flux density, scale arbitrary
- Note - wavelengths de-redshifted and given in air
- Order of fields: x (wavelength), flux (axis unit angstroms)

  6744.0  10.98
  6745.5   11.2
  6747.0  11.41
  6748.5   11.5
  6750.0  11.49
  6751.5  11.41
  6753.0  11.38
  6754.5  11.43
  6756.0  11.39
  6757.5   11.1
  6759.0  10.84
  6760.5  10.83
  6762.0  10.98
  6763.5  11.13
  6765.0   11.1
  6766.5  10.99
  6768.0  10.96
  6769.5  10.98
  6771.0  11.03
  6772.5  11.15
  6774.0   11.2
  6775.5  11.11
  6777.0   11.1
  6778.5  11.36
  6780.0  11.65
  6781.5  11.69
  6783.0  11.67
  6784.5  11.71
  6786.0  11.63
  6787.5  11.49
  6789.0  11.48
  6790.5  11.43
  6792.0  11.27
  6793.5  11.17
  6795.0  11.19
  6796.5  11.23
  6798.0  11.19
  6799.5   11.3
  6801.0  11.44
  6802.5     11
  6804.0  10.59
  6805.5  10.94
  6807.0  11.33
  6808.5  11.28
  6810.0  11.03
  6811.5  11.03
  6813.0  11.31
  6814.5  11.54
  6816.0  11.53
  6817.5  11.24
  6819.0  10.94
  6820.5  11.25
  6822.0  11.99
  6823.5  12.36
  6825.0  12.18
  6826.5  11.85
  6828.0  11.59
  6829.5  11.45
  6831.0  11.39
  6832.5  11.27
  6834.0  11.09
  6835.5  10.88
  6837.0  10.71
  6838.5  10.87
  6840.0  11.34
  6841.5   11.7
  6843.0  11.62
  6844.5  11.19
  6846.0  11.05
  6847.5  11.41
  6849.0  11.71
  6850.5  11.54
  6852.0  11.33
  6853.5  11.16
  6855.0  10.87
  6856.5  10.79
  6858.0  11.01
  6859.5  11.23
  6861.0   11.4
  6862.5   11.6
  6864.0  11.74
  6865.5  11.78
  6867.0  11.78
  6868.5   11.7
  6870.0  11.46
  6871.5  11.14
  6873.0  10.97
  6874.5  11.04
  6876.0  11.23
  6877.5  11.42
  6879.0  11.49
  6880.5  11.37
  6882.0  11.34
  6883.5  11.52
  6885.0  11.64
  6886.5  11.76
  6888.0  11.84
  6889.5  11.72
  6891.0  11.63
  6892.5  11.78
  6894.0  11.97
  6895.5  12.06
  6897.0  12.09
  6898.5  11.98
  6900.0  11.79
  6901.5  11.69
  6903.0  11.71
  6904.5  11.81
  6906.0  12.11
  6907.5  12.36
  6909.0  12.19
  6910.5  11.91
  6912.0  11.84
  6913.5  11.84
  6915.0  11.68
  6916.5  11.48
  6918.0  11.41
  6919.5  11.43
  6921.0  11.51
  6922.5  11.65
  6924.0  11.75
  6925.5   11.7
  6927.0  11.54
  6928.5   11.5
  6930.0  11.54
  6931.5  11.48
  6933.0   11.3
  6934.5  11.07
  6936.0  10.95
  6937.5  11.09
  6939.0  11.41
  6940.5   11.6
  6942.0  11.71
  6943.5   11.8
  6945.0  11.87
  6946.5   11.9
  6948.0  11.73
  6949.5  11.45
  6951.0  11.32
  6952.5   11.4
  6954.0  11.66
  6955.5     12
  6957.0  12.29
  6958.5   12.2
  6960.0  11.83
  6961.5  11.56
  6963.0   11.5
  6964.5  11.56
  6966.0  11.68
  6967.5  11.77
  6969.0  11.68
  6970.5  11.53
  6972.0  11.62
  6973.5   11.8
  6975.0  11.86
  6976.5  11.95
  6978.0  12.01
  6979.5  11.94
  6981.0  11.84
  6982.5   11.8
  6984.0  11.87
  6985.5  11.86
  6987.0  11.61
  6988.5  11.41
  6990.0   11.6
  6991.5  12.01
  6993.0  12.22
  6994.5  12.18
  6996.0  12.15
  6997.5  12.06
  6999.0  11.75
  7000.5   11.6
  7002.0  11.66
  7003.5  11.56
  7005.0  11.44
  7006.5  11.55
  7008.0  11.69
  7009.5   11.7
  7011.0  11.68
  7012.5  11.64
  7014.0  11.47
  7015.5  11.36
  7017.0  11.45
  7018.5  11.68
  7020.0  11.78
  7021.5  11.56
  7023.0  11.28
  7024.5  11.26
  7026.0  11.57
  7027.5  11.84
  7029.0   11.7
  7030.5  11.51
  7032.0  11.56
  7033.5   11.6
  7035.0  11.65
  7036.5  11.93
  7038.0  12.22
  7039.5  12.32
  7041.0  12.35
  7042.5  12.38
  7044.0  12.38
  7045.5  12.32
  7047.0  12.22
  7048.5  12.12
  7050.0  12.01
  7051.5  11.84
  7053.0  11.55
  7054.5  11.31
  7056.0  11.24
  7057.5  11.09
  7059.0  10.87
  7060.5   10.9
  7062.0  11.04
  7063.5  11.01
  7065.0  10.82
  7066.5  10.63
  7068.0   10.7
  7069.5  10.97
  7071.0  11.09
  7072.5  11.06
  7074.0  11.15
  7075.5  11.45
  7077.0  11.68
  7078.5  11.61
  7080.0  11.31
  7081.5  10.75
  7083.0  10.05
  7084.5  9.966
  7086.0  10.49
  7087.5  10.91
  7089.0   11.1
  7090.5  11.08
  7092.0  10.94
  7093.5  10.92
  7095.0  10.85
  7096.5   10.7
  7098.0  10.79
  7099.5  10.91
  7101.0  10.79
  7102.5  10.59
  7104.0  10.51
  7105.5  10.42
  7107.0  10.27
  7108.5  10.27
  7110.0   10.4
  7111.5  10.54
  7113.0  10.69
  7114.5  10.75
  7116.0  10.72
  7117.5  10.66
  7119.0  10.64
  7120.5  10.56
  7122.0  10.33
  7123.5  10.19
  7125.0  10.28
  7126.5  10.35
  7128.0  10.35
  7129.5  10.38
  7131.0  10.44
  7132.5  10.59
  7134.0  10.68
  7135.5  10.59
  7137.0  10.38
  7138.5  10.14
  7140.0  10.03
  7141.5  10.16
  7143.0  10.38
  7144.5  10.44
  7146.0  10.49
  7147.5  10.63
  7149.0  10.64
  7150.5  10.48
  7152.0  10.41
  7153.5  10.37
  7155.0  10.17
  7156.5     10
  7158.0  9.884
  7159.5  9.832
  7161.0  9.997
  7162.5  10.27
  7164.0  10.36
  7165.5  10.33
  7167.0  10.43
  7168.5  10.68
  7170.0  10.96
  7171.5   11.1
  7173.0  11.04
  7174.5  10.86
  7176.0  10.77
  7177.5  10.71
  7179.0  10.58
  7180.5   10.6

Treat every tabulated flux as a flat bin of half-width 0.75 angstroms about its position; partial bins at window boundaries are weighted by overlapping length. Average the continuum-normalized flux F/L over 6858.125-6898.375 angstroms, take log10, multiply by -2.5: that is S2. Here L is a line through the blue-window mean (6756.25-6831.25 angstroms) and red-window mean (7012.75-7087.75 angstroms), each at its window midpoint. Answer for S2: -0.02 mag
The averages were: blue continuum 11.3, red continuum 11.4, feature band 11.6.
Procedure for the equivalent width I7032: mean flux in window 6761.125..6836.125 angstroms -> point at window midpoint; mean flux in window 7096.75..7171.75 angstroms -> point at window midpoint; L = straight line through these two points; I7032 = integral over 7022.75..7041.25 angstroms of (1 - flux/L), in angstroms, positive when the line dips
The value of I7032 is -1.8 angstroms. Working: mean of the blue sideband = 11.3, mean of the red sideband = 10.4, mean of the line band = 11.7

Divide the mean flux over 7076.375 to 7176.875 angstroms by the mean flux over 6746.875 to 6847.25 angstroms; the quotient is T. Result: 0.93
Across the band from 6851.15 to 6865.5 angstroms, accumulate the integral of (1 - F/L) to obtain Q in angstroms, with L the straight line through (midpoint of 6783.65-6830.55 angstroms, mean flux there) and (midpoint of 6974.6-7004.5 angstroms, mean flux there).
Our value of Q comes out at 0.31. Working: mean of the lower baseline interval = 11.4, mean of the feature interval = 11.3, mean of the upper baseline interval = 11.8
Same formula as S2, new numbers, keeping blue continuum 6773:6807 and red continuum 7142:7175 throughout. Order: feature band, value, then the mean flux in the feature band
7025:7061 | -0.10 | 11.8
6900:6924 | -0.07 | 11.8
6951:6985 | -0.09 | 11.8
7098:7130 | 0.00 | 10.5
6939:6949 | -0.08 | 11.7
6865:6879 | -0.03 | 11.4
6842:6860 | -0.01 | 11.2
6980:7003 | -0.10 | 11.8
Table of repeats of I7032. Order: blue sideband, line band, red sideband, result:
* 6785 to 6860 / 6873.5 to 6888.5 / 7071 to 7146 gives -0.4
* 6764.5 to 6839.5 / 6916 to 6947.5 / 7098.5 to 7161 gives -1.6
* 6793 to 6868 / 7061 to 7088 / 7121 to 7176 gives -0.8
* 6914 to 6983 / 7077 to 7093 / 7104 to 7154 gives -0.2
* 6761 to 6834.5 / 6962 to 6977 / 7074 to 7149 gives -1.0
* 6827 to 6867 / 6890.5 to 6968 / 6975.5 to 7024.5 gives -1.1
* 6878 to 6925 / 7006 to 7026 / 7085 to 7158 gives -0.8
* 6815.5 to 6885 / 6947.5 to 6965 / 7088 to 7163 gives -1.1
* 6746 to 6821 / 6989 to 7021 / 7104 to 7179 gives -2.9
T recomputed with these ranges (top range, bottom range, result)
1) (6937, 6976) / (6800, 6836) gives 1.03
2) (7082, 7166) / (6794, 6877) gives 0.92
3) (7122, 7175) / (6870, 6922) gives 0.89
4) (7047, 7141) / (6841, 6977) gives 0.93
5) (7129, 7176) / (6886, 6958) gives 0.89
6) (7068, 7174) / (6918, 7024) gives 0.91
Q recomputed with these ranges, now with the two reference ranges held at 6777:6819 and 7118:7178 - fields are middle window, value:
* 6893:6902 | -0.7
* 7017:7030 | -1.0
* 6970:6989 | -1.6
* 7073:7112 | -0.8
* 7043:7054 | -1.4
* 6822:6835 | -0.5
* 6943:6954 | -0.7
